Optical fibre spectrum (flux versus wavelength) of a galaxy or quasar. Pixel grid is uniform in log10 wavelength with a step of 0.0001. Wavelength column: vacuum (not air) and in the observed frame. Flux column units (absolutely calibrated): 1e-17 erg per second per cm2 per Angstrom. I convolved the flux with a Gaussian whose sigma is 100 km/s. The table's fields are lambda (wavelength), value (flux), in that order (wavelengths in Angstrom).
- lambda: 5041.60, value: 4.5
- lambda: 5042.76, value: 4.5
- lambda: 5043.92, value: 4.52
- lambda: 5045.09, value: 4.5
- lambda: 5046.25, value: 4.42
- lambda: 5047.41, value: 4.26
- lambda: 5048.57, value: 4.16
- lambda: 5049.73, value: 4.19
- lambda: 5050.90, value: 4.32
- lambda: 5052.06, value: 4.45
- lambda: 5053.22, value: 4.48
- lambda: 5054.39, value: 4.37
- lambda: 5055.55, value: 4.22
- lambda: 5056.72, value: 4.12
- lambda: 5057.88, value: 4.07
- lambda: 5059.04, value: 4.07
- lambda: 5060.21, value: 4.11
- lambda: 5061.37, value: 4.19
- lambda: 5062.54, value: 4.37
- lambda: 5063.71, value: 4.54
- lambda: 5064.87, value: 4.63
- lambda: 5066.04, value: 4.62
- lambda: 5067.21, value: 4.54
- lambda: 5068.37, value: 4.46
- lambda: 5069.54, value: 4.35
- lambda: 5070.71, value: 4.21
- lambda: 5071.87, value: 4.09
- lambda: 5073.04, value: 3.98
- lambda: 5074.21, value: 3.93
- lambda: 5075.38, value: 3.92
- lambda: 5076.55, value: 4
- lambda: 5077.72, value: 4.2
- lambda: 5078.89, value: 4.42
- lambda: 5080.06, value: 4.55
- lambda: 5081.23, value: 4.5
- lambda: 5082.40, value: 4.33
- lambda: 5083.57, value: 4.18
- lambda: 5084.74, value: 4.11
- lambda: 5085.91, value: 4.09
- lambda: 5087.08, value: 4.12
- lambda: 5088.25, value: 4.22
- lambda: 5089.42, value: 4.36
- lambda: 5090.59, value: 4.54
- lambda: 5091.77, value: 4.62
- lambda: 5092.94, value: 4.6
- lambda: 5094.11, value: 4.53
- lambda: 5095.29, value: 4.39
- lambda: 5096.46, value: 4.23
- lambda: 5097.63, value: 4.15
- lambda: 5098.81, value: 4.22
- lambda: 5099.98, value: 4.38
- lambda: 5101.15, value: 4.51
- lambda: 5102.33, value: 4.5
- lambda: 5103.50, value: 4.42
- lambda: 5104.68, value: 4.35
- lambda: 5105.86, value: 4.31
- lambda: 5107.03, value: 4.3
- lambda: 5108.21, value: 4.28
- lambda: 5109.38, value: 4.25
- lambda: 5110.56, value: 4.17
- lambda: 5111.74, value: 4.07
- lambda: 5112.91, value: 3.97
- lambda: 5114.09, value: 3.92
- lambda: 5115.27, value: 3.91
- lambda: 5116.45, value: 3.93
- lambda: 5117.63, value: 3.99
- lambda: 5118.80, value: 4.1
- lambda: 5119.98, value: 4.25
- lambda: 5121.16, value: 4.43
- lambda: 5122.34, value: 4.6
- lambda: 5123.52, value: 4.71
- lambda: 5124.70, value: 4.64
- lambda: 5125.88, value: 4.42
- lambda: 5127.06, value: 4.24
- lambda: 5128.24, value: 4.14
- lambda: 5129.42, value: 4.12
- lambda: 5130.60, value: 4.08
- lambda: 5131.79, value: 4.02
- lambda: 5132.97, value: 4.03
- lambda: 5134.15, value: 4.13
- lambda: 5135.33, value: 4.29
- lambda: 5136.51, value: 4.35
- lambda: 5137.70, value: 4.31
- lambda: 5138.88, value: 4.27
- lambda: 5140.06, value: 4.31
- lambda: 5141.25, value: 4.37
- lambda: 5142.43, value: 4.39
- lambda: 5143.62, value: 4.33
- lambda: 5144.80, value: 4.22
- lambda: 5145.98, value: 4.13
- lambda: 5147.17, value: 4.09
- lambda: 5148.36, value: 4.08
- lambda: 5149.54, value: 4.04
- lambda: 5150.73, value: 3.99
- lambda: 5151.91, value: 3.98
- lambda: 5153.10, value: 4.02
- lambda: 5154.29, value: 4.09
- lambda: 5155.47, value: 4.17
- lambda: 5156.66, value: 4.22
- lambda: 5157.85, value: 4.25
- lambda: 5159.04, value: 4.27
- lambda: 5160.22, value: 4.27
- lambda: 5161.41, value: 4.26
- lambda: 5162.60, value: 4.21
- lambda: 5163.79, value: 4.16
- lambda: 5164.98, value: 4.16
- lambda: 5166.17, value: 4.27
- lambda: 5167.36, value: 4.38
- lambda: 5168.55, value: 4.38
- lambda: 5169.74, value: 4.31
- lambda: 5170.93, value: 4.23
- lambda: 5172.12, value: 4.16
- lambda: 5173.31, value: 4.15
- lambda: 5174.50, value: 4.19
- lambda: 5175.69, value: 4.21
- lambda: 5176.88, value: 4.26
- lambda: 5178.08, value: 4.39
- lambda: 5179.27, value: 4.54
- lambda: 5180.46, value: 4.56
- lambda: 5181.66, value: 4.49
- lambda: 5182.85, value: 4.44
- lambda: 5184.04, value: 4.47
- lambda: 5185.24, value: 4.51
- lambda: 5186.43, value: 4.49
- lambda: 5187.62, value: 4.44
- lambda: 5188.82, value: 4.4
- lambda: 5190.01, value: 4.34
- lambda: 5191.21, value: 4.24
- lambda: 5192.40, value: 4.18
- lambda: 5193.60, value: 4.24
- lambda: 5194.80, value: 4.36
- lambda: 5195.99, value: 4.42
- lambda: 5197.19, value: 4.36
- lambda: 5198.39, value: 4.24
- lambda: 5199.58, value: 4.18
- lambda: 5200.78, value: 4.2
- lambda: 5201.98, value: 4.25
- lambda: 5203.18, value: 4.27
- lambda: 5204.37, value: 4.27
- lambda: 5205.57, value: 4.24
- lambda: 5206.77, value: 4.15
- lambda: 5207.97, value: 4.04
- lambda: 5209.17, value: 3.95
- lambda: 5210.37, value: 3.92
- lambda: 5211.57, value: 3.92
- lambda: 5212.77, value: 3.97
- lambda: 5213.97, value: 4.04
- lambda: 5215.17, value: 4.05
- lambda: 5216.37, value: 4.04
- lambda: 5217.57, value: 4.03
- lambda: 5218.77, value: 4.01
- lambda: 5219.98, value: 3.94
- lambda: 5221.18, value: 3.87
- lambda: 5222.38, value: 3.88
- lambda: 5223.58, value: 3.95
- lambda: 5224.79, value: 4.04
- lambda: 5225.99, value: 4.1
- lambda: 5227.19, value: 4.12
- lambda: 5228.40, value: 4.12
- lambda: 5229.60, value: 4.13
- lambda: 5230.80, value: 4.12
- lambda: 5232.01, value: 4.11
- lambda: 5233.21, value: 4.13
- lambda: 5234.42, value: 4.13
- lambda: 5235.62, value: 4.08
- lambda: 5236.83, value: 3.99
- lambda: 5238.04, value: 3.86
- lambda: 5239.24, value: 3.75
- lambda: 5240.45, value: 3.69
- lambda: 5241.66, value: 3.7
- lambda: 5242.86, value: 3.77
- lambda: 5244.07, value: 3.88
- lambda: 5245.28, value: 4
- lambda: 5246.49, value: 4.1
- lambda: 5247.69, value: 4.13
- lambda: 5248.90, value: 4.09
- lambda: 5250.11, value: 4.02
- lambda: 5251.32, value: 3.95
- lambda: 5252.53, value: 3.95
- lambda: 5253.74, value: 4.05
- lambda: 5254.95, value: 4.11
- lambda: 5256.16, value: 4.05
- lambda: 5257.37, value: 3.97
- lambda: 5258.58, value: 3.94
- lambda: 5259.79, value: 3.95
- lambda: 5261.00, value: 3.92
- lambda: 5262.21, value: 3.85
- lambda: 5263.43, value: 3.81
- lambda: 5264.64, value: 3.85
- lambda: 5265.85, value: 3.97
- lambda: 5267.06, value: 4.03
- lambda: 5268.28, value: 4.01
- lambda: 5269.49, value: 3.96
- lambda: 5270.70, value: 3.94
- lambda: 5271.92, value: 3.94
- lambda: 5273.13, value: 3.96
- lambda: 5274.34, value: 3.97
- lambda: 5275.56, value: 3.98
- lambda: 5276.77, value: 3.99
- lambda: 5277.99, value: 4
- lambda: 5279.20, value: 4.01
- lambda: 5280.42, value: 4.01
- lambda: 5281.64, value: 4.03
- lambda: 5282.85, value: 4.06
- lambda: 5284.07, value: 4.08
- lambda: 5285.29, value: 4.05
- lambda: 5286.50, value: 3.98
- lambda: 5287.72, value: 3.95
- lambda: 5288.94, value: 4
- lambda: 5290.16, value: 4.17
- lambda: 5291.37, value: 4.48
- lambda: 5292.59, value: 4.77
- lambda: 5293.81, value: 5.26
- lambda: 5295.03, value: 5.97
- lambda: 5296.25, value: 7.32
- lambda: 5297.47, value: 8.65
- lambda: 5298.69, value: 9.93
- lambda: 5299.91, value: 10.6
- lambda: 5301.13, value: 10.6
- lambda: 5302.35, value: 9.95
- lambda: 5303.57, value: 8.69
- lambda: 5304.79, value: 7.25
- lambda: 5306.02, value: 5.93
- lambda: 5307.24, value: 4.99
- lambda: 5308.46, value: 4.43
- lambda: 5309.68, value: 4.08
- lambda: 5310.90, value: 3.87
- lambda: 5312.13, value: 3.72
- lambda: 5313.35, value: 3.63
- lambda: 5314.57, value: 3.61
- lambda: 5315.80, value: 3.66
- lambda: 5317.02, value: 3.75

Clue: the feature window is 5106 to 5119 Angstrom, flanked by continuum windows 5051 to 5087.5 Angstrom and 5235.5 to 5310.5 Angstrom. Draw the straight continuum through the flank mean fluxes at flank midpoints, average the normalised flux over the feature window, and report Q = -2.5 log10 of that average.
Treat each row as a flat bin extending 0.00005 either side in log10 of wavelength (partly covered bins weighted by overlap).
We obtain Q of 0.07 mag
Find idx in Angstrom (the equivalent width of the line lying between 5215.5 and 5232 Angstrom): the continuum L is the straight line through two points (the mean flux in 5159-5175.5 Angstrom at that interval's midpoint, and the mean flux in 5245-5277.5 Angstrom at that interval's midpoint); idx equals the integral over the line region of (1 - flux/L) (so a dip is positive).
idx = 0.2 Angstrom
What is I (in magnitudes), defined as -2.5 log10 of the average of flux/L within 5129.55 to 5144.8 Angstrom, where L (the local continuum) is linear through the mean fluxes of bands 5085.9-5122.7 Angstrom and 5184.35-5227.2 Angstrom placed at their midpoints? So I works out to 0.000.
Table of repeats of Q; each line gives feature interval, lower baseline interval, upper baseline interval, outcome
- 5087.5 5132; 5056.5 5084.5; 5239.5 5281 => -0.02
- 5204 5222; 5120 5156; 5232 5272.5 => 0.01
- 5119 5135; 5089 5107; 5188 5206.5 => 0.02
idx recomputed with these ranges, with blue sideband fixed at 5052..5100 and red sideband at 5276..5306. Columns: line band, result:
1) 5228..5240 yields 3.2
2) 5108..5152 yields 4.6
